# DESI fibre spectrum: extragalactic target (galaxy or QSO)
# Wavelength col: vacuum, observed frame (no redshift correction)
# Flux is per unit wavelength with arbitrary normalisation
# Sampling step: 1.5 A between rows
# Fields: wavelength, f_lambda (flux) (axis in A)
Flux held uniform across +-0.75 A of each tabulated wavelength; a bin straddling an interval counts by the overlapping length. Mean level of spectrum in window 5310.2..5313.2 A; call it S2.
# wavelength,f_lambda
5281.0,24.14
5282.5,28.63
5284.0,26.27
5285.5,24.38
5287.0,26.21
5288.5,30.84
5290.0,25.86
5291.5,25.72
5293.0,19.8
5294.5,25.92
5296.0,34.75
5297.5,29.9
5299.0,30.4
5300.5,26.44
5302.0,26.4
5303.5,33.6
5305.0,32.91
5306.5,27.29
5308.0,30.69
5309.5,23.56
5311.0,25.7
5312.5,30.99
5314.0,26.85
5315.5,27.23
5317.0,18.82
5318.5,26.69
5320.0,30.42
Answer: 28.2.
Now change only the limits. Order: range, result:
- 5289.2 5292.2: 25.9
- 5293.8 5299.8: 30.2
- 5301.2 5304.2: 29.9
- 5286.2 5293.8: 25.7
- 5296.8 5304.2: 29.3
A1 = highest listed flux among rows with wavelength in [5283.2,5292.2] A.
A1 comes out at 30.84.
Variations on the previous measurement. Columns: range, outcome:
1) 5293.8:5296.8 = 34.75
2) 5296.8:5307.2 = 33.6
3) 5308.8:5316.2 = 30.99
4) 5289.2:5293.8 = 25.86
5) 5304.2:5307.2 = 32.91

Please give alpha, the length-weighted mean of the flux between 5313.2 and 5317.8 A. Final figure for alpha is 24.4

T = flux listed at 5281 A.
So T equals 24.14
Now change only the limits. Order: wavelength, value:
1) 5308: 30.69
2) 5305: 32.91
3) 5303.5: 33.6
